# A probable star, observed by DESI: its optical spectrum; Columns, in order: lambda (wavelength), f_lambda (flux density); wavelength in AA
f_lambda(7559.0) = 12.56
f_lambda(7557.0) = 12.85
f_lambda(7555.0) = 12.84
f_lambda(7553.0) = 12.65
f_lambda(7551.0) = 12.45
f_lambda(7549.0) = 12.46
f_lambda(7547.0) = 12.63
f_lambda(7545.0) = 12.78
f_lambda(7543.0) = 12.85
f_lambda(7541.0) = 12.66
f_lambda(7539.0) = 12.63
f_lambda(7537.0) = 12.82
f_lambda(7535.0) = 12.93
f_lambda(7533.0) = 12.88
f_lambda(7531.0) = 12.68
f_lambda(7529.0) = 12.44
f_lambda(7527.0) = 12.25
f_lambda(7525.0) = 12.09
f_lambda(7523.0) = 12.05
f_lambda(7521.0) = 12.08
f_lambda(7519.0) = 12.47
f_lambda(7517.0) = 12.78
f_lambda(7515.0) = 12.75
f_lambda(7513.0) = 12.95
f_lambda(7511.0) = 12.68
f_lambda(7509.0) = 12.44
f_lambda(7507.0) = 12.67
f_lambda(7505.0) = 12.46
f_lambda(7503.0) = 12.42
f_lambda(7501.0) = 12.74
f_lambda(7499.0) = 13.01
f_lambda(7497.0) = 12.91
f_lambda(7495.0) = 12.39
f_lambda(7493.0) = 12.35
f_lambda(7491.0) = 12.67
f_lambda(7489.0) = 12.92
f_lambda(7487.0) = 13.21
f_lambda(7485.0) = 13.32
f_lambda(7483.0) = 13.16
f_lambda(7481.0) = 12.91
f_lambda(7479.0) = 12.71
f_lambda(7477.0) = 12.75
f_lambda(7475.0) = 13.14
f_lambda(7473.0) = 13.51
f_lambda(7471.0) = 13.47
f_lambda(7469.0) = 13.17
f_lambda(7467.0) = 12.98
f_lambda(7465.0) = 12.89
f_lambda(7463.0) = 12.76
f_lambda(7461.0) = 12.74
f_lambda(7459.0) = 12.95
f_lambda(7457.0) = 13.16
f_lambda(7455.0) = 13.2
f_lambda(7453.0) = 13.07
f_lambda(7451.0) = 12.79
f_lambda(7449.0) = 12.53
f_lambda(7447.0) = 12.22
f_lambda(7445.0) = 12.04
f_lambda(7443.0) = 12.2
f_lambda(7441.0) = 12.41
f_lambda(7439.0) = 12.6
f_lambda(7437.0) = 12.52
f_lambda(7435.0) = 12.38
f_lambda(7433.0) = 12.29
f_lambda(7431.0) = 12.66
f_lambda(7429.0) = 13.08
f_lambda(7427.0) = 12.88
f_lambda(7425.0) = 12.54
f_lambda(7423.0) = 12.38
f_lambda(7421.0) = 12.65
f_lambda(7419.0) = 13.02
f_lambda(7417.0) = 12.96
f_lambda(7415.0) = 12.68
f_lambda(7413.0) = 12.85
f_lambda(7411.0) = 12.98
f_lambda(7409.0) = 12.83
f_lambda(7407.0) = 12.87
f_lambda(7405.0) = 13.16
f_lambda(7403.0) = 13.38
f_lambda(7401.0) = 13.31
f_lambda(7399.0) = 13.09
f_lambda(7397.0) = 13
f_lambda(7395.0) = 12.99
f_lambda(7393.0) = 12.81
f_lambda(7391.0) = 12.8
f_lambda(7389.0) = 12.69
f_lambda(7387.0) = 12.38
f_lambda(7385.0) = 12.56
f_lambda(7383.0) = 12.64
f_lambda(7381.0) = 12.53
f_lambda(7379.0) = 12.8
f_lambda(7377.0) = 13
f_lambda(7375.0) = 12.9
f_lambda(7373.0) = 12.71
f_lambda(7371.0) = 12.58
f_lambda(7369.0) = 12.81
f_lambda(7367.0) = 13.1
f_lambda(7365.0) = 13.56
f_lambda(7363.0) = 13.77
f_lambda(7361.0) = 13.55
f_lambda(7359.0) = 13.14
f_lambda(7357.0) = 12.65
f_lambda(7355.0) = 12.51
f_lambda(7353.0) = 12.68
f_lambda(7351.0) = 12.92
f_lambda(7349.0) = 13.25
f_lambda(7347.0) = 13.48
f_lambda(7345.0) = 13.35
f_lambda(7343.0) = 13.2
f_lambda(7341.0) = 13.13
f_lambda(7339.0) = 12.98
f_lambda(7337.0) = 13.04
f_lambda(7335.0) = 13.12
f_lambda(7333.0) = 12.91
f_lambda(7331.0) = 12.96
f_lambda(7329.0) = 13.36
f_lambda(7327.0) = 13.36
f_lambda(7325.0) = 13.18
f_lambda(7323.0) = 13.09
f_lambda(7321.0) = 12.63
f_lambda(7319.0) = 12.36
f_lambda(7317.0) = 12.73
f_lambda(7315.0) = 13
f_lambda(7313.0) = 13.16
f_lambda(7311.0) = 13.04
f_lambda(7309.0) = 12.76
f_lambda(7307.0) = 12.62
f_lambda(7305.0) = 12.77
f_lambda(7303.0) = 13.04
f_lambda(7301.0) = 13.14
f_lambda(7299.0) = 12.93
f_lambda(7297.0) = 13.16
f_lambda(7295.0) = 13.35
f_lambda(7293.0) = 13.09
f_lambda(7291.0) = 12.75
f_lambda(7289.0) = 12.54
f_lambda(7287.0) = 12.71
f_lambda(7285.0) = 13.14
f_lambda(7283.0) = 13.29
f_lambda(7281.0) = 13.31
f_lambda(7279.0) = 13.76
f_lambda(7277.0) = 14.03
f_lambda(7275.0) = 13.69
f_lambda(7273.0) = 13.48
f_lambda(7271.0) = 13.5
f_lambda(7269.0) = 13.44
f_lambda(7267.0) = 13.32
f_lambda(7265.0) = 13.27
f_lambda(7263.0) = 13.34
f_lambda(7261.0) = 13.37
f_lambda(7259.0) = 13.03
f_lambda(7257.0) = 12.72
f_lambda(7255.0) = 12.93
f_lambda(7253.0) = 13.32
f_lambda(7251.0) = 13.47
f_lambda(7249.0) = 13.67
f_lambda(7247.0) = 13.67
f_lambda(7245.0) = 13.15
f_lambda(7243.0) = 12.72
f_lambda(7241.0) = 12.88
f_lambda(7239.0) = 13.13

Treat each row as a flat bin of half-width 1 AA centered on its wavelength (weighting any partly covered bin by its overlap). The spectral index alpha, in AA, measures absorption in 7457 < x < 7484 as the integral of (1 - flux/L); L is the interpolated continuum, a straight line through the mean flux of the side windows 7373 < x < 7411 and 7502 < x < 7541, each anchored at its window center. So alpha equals -0.7 AA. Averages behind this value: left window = 12.9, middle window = 13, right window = 12.6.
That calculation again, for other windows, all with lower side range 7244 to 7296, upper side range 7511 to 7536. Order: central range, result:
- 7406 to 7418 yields 0.0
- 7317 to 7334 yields 0.2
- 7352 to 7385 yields 0.2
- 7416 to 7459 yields 0.5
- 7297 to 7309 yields 0.3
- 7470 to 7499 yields -0.7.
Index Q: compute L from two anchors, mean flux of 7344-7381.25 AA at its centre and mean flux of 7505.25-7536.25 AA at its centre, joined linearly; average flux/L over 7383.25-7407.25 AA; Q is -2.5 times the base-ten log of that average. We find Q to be 0.00 mag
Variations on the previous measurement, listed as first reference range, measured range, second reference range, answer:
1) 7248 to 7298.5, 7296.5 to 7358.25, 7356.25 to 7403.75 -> 0.010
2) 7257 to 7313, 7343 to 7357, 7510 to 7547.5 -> 0.000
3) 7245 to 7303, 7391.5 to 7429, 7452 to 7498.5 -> 0.013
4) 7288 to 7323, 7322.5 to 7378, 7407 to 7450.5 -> -0.024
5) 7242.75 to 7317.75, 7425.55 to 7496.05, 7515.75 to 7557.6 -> -0.004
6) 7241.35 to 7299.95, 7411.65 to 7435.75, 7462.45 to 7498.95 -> 0.028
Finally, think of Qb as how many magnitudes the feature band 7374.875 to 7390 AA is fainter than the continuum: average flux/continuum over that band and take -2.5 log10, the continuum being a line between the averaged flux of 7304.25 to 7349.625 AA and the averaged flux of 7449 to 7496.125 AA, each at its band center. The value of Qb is 0.03 mag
